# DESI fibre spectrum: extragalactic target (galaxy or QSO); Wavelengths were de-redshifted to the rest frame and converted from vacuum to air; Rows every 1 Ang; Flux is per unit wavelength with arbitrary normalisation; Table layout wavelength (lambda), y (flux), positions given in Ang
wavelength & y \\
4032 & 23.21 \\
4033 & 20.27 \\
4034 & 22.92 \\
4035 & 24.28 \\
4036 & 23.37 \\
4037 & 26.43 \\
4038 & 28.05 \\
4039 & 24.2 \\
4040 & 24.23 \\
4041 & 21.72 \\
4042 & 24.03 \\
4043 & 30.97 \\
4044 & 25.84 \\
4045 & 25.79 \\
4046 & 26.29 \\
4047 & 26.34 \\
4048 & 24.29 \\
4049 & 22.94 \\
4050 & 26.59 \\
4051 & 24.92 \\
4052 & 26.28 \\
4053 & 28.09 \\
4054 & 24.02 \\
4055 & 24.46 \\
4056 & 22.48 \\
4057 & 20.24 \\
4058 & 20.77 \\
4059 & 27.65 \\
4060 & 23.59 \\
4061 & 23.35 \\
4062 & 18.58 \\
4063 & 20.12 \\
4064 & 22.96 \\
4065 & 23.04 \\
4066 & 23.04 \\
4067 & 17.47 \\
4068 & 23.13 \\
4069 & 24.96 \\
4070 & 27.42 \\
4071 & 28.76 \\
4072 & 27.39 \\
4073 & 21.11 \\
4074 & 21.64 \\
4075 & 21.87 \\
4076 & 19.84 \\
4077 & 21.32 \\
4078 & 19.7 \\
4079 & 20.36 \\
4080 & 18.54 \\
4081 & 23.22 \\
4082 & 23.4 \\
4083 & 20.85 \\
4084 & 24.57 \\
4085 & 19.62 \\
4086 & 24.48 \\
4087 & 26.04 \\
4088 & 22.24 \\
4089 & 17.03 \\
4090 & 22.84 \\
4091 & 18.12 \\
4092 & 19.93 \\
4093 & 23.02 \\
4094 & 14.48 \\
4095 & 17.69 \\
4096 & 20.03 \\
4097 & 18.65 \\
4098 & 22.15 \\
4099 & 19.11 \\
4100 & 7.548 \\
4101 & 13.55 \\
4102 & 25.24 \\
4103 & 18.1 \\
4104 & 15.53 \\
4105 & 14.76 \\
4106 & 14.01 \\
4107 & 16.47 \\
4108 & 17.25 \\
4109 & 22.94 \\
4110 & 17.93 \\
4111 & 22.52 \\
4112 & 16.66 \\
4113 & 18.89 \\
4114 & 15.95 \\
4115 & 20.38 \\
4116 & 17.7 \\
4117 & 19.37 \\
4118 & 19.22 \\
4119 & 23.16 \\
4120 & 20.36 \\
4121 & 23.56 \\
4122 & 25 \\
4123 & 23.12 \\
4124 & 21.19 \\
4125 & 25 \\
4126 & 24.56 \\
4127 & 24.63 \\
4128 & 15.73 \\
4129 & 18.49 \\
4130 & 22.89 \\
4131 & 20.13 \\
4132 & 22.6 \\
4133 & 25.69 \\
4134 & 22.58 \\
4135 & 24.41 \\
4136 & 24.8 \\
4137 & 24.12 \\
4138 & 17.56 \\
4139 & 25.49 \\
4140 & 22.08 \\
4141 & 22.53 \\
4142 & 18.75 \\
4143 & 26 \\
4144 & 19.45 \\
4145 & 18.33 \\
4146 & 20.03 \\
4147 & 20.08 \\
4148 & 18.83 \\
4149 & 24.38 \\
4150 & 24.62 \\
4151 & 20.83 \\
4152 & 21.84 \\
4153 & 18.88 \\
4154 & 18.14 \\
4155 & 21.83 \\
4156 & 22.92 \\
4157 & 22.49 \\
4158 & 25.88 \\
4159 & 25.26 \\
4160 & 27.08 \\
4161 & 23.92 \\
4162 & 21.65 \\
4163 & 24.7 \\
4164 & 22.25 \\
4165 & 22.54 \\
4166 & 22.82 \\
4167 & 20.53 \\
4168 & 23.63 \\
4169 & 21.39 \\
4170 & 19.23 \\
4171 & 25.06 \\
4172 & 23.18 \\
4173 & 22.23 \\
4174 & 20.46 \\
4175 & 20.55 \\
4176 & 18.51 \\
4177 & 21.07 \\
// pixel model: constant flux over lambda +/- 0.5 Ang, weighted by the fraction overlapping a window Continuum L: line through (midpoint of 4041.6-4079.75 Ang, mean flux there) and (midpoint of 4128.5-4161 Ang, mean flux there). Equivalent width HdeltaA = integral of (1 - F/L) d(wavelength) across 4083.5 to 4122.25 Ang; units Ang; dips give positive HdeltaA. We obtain 6.1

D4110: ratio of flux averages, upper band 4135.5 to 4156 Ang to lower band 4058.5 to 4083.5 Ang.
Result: 1.0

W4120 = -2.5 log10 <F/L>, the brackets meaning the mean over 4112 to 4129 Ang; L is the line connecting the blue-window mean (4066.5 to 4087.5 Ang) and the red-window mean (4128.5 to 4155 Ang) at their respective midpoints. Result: 0.06 mag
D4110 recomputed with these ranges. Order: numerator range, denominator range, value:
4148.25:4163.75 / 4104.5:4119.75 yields 1.24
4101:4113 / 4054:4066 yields 0.80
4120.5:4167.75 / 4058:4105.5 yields 1.06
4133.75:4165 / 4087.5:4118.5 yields 1.22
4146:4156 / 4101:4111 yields 1.17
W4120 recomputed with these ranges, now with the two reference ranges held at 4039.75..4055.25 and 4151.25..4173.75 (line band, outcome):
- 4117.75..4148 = 0.06 mag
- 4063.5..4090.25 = 0.10 mag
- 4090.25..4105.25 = 0.32 mag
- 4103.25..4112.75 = 0.33 mag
